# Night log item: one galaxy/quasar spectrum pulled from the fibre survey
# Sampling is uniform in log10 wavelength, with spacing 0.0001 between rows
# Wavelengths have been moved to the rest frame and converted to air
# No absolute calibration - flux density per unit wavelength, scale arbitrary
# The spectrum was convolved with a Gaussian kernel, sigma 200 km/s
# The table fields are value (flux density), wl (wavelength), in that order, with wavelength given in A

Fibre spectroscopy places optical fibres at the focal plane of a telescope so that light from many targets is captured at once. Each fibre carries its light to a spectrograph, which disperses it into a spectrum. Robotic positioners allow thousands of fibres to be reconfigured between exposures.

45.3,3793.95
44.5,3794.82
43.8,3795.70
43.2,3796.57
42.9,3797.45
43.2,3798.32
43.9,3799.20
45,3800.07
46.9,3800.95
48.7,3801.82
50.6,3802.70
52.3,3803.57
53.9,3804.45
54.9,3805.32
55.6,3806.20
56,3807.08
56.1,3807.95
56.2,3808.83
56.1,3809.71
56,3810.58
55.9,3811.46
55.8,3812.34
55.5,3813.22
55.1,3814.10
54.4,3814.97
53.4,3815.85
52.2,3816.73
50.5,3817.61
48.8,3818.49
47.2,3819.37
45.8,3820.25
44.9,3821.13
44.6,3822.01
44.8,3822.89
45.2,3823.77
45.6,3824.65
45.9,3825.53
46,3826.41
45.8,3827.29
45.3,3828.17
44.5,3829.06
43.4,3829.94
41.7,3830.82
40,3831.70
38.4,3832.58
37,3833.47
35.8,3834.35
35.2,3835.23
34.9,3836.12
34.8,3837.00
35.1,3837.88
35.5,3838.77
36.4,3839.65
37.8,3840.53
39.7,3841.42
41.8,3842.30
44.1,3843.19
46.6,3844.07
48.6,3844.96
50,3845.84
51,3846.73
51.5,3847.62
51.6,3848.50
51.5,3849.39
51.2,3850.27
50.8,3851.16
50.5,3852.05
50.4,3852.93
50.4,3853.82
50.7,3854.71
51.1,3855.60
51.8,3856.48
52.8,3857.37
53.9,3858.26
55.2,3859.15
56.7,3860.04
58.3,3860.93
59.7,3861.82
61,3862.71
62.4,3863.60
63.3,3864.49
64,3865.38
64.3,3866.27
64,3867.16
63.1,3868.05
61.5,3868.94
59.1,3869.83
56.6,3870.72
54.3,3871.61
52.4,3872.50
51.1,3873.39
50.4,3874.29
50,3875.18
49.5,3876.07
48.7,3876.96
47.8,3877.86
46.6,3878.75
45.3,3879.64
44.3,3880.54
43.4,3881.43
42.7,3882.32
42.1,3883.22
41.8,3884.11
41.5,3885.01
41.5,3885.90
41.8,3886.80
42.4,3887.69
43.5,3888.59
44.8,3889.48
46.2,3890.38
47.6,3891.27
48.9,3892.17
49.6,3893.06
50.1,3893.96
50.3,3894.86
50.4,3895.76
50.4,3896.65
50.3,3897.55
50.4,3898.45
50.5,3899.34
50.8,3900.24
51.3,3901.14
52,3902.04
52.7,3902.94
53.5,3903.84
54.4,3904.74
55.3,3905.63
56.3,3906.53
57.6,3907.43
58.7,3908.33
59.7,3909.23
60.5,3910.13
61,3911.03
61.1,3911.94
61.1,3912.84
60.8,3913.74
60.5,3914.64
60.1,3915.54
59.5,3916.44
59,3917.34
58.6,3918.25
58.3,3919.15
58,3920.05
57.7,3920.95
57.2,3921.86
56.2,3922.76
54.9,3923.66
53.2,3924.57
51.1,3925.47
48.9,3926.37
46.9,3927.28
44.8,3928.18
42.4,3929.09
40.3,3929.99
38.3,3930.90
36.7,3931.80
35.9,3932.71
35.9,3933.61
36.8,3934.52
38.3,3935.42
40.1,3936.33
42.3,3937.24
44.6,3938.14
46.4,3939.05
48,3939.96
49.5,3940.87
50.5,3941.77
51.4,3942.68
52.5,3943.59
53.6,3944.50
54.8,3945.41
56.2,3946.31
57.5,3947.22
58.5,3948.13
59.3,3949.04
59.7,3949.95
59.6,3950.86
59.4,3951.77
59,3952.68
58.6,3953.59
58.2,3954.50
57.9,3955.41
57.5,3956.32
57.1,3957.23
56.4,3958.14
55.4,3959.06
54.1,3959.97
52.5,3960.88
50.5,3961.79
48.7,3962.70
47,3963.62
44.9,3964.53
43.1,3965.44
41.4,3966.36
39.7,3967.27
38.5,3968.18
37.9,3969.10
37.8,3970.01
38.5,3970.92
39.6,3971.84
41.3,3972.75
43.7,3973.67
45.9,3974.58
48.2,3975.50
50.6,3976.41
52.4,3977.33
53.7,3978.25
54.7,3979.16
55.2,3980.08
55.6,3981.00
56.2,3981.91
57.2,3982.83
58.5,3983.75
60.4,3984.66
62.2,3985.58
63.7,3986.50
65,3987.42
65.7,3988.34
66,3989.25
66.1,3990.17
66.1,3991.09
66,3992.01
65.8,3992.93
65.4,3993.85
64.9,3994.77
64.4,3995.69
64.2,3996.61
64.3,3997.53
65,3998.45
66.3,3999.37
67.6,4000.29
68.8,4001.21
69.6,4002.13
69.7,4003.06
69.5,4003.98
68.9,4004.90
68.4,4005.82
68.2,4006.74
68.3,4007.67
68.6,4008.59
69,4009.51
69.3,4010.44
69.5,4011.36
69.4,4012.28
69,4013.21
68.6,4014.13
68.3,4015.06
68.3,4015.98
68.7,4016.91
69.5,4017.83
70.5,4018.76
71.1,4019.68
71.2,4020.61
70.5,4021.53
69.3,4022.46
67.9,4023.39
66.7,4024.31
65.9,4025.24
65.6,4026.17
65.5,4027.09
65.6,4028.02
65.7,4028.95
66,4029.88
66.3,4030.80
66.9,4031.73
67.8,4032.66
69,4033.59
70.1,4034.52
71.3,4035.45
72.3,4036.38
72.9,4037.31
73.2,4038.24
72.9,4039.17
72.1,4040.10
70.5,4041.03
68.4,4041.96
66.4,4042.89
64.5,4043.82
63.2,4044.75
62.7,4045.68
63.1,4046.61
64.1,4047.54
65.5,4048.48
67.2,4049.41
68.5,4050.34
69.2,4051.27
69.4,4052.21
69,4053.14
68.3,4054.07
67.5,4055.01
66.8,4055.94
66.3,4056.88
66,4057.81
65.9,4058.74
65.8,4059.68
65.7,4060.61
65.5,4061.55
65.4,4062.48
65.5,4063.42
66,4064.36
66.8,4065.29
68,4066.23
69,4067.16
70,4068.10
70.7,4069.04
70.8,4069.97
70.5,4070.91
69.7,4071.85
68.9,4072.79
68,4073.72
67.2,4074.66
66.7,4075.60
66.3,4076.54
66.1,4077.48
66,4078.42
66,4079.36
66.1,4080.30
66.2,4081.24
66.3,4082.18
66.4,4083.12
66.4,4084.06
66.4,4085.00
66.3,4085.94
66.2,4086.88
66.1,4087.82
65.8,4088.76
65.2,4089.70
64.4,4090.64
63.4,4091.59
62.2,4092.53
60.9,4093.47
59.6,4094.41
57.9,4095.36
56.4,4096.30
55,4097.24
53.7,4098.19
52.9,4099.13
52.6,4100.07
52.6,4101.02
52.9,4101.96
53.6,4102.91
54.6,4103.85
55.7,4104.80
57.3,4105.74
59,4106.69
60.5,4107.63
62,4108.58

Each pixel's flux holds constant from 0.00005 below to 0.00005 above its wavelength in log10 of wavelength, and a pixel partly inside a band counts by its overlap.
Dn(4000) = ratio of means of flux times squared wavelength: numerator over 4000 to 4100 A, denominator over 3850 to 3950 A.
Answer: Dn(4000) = 1.4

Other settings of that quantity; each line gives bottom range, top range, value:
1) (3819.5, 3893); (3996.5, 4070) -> 1.55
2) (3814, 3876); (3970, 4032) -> 1.39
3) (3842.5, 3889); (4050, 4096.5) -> 1.43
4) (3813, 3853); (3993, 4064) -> 1.66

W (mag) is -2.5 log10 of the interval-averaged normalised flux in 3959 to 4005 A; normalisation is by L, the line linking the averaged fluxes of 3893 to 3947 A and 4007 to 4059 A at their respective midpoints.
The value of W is 0.091 mag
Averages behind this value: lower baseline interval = 51.5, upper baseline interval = 68.1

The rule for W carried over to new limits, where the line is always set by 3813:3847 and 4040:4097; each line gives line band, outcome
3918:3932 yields 0.05 mag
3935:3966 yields 0.06 mag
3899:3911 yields -0.08 mag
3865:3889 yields -0.04 mag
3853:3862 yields -0.15 mag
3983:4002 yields -0.10 mag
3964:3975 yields 0.36 mag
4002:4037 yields -0.12 mag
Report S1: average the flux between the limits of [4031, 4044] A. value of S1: 69.9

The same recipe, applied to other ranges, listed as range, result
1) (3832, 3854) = 43.5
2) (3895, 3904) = 51.1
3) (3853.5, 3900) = 51.3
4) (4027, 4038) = 68.4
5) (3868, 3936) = 50.5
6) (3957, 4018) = 58.7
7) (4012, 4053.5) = 68.2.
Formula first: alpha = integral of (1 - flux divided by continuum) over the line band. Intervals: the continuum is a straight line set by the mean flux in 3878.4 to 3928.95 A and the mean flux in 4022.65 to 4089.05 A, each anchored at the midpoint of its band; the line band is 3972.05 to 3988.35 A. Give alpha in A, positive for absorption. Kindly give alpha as 1.4 A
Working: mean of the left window 51.7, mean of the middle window 54.5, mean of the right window 67.4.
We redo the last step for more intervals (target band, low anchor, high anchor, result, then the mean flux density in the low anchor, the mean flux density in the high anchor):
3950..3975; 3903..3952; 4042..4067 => 3.1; 52.4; 66.3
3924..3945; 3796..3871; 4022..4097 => 4.6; 49.6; 66.7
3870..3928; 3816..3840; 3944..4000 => -3.5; 42.6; 55.3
